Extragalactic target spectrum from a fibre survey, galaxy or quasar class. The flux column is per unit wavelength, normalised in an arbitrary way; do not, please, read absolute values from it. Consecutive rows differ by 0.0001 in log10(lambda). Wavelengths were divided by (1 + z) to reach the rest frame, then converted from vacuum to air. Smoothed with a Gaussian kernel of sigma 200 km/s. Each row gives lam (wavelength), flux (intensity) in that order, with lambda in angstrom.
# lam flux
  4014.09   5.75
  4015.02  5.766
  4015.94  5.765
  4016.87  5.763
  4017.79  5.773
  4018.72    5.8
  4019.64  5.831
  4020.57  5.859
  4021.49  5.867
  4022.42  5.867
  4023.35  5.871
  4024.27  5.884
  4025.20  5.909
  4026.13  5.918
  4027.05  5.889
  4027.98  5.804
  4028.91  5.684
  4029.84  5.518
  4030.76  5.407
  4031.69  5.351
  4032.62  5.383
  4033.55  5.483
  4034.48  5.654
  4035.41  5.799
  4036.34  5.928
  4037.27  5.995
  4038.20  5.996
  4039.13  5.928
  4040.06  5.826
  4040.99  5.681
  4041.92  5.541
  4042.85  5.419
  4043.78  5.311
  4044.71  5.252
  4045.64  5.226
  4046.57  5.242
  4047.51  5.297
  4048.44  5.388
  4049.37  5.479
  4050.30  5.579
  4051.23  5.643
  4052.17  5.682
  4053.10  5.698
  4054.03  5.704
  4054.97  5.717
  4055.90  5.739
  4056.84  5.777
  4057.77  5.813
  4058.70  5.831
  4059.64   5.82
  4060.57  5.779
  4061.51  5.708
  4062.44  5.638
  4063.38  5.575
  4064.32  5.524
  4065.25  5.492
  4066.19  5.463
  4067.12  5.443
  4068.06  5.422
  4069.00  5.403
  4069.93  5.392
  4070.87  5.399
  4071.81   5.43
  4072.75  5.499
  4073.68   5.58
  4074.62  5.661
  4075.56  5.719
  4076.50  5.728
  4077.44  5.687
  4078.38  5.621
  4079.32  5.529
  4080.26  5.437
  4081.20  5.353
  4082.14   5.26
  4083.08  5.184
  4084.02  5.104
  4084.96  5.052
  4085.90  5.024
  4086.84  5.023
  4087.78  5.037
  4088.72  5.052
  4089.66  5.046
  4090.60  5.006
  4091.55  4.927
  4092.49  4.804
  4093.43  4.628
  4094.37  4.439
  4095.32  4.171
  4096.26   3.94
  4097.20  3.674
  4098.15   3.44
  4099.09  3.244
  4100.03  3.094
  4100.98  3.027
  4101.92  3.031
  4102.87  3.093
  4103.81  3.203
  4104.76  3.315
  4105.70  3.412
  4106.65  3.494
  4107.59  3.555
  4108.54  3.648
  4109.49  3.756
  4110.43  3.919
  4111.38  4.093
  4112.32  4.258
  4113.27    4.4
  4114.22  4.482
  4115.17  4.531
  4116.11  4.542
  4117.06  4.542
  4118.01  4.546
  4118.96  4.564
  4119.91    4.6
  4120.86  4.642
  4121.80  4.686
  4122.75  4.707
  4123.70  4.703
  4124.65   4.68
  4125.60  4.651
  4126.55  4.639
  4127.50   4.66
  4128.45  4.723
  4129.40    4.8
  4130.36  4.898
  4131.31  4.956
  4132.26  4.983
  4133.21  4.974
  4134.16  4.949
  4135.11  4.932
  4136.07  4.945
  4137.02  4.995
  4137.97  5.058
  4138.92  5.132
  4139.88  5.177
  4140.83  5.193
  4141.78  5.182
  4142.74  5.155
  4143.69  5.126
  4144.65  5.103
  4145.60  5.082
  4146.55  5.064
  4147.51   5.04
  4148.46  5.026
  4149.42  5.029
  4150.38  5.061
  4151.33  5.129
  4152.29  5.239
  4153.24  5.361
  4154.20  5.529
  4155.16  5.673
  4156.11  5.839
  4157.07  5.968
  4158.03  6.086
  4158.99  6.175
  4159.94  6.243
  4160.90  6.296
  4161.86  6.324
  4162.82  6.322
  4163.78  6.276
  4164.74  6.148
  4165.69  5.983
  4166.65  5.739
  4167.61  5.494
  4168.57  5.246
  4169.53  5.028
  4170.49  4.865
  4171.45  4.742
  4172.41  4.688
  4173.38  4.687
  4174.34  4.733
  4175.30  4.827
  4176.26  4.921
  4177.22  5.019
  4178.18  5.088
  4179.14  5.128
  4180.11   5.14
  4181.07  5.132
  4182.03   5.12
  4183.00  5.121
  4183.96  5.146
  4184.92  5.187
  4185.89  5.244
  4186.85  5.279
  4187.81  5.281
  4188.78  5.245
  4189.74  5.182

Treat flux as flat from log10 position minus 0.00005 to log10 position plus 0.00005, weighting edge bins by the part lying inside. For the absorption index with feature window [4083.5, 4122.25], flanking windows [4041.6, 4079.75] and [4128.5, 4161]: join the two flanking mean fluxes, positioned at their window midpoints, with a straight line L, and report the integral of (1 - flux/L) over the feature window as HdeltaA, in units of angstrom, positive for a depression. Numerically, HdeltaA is 8.7 angstrom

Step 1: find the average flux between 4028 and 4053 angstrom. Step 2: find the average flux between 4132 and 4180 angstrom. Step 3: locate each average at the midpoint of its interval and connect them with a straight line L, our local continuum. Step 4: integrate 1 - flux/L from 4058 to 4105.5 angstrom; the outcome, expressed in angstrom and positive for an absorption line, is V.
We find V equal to 5.0 angstrom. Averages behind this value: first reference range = 5.57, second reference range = 5.32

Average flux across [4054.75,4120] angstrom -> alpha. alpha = 4.78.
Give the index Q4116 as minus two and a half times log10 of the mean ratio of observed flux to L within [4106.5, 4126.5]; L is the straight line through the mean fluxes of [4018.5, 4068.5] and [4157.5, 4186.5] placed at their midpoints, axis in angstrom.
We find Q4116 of 0.26 mag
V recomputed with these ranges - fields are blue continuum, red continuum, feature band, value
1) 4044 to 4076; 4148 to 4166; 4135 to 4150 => 1.72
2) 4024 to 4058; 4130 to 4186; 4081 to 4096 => 1.56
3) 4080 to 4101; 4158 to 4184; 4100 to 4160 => 3.78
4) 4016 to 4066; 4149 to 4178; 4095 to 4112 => 6.31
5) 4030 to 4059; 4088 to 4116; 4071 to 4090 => -3.19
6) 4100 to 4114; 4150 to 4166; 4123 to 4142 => -0.74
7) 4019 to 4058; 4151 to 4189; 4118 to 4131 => 1.93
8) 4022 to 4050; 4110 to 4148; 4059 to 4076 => -0.67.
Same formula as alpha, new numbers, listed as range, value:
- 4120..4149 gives 4.93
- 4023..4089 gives 5.55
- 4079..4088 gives 5.2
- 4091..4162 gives 4.66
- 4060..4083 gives 5.53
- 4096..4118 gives 3.74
